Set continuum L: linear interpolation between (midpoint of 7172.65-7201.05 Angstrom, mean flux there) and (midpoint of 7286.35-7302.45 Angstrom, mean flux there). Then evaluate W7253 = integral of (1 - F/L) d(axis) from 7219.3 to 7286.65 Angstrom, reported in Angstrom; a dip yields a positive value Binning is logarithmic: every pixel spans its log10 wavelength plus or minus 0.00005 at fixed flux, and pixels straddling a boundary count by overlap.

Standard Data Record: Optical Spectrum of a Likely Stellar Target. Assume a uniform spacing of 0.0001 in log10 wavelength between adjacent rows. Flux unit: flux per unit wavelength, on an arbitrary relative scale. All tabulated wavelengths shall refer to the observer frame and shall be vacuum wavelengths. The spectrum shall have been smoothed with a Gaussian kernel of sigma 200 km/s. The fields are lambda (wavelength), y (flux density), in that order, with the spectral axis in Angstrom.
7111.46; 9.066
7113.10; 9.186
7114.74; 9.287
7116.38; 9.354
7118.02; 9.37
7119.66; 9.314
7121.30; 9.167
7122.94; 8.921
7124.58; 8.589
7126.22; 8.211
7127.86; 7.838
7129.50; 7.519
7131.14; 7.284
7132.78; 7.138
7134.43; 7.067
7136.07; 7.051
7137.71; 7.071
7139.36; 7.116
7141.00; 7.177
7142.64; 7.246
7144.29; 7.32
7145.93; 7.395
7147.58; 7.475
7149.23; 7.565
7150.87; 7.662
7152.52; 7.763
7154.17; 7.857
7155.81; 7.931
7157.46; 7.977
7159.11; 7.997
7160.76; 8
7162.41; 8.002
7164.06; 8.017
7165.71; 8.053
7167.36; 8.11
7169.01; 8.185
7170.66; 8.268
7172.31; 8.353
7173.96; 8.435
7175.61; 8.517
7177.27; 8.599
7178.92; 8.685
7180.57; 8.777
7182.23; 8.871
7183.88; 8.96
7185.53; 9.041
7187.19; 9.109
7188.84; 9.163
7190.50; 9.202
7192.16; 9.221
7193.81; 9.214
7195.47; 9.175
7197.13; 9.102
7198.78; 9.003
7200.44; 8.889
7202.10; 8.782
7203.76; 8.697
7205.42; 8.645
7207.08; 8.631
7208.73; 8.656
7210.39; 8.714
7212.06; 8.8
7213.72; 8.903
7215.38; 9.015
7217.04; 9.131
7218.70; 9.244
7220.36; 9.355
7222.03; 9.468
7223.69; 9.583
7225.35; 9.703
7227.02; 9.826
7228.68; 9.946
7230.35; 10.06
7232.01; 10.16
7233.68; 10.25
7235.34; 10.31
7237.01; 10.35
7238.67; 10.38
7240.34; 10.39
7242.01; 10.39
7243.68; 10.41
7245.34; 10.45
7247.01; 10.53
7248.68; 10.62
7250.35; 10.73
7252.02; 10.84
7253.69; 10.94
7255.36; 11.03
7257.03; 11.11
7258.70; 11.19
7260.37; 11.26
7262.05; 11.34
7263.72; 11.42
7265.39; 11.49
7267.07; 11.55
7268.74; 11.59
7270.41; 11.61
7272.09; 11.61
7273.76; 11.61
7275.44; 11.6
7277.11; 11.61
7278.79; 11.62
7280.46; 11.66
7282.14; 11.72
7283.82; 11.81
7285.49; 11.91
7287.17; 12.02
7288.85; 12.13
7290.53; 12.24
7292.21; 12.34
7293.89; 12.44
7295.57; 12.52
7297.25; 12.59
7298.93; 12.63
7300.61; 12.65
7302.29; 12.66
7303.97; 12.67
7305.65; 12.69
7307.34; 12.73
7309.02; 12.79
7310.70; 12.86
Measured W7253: 1.5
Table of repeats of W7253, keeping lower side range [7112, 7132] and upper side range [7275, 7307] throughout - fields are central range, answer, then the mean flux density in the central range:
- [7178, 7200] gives 2.3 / 9.04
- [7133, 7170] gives 6.6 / 7.63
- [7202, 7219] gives 2.7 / 8.83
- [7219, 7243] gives 2.1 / 10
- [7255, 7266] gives 0.3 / 11.3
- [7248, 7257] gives 0.4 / 10.9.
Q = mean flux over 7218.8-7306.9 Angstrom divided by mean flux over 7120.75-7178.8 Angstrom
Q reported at 1.43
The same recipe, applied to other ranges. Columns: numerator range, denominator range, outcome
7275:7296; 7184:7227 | 1.32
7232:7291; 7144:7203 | 1.33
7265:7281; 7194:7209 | 1.31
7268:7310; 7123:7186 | 1.53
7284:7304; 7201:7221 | 1.39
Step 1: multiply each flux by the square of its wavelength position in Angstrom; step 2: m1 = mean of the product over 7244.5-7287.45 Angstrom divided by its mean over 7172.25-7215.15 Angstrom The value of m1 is 1.30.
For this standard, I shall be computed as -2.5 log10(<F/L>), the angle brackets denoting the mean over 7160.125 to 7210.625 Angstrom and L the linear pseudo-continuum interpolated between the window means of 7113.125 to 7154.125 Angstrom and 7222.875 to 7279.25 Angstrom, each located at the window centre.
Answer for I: 0.06 mag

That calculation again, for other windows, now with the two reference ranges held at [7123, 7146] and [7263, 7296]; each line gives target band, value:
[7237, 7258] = 0.02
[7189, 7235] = 0.06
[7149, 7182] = 0.03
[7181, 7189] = 0.00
